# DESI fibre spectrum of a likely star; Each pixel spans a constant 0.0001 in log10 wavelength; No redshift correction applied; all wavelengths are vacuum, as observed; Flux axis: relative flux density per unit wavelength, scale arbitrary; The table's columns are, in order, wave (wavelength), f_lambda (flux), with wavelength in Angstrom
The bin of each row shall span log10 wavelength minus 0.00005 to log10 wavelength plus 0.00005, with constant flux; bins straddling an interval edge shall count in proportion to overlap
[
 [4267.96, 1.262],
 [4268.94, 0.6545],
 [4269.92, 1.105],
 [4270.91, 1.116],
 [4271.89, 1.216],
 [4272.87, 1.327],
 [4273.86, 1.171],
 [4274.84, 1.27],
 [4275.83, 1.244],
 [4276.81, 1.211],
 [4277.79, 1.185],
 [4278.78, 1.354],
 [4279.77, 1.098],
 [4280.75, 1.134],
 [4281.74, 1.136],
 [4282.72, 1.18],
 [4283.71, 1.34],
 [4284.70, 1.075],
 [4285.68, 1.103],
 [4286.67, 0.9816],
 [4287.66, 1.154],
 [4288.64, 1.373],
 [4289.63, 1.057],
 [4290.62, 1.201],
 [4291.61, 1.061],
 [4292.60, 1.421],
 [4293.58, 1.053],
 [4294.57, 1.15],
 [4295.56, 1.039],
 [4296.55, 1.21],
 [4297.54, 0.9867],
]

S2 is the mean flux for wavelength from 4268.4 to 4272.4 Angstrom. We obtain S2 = 1.03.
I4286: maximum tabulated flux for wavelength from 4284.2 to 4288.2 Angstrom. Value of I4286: 1.154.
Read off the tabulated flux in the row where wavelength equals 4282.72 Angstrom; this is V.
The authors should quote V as 1.18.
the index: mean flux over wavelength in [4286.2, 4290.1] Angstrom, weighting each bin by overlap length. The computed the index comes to 1.14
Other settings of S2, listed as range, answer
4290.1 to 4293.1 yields 1.23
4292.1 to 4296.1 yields 1.17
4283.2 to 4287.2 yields 1.12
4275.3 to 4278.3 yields 1.21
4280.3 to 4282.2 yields 1.13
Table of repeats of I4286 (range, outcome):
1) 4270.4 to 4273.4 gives 1.327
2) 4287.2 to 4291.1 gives 1.373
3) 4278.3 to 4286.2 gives 1.354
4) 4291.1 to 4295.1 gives 1.421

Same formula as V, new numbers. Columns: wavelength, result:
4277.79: 1.185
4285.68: 1.103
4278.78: 1.354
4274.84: 1.27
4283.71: 1.34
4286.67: 0.9816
